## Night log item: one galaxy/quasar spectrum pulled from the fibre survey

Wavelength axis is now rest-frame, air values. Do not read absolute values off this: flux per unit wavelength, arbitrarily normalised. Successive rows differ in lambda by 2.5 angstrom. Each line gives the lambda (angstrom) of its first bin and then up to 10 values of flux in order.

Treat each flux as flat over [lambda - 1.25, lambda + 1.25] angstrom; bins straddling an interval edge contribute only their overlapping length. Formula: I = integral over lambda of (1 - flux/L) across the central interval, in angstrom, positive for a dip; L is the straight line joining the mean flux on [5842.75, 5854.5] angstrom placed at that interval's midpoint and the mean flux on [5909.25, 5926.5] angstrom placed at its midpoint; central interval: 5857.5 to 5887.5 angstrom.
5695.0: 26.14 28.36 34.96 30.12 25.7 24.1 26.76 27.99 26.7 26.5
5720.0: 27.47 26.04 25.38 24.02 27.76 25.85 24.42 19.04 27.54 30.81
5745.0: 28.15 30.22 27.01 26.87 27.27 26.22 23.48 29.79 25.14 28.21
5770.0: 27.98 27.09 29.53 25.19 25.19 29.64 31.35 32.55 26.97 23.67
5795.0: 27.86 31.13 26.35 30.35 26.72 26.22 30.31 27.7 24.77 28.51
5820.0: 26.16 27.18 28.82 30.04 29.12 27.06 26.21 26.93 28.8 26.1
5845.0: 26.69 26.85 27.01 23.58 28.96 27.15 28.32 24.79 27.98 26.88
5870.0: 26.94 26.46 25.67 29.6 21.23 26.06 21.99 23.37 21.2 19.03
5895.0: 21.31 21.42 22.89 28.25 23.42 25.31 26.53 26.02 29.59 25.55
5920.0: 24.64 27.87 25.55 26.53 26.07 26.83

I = 0.45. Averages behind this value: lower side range 26.2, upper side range 26.5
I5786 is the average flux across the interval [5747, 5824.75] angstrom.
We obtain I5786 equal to 27.6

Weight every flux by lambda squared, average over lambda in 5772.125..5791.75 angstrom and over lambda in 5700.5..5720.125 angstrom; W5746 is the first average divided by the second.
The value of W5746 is 1.1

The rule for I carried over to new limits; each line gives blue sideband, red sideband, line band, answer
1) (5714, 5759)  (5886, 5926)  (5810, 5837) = -2.34 angstrom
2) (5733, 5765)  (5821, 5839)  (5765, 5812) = -1.35 angstrom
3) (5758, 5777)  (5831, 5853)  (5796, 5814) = -0.93 angstrom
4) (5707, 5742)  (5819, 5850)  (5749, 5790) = -1.74 angstrom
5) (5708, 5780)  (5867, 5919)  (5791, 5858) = -4.78 angstrom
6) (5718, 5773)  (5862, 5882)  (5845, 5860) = -0.31 angstrom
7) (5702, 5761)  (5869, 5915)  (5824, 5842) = -2.08 angstrom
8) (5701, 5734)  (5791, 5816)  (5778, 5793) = -0.54 angstrom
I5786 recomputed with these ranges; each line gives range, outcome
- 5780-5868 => 27.6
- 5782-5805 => 28.7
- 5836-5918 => 25.5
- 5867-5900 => 23.8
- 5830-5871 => 27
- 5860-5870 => 26.8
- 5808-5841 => 27.8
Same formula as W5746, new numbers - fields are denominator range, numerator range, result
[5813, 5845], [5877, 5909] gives 0.87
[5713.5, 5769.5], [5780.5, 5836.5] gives 1.08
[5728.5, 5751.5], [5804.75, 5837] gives 1.06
